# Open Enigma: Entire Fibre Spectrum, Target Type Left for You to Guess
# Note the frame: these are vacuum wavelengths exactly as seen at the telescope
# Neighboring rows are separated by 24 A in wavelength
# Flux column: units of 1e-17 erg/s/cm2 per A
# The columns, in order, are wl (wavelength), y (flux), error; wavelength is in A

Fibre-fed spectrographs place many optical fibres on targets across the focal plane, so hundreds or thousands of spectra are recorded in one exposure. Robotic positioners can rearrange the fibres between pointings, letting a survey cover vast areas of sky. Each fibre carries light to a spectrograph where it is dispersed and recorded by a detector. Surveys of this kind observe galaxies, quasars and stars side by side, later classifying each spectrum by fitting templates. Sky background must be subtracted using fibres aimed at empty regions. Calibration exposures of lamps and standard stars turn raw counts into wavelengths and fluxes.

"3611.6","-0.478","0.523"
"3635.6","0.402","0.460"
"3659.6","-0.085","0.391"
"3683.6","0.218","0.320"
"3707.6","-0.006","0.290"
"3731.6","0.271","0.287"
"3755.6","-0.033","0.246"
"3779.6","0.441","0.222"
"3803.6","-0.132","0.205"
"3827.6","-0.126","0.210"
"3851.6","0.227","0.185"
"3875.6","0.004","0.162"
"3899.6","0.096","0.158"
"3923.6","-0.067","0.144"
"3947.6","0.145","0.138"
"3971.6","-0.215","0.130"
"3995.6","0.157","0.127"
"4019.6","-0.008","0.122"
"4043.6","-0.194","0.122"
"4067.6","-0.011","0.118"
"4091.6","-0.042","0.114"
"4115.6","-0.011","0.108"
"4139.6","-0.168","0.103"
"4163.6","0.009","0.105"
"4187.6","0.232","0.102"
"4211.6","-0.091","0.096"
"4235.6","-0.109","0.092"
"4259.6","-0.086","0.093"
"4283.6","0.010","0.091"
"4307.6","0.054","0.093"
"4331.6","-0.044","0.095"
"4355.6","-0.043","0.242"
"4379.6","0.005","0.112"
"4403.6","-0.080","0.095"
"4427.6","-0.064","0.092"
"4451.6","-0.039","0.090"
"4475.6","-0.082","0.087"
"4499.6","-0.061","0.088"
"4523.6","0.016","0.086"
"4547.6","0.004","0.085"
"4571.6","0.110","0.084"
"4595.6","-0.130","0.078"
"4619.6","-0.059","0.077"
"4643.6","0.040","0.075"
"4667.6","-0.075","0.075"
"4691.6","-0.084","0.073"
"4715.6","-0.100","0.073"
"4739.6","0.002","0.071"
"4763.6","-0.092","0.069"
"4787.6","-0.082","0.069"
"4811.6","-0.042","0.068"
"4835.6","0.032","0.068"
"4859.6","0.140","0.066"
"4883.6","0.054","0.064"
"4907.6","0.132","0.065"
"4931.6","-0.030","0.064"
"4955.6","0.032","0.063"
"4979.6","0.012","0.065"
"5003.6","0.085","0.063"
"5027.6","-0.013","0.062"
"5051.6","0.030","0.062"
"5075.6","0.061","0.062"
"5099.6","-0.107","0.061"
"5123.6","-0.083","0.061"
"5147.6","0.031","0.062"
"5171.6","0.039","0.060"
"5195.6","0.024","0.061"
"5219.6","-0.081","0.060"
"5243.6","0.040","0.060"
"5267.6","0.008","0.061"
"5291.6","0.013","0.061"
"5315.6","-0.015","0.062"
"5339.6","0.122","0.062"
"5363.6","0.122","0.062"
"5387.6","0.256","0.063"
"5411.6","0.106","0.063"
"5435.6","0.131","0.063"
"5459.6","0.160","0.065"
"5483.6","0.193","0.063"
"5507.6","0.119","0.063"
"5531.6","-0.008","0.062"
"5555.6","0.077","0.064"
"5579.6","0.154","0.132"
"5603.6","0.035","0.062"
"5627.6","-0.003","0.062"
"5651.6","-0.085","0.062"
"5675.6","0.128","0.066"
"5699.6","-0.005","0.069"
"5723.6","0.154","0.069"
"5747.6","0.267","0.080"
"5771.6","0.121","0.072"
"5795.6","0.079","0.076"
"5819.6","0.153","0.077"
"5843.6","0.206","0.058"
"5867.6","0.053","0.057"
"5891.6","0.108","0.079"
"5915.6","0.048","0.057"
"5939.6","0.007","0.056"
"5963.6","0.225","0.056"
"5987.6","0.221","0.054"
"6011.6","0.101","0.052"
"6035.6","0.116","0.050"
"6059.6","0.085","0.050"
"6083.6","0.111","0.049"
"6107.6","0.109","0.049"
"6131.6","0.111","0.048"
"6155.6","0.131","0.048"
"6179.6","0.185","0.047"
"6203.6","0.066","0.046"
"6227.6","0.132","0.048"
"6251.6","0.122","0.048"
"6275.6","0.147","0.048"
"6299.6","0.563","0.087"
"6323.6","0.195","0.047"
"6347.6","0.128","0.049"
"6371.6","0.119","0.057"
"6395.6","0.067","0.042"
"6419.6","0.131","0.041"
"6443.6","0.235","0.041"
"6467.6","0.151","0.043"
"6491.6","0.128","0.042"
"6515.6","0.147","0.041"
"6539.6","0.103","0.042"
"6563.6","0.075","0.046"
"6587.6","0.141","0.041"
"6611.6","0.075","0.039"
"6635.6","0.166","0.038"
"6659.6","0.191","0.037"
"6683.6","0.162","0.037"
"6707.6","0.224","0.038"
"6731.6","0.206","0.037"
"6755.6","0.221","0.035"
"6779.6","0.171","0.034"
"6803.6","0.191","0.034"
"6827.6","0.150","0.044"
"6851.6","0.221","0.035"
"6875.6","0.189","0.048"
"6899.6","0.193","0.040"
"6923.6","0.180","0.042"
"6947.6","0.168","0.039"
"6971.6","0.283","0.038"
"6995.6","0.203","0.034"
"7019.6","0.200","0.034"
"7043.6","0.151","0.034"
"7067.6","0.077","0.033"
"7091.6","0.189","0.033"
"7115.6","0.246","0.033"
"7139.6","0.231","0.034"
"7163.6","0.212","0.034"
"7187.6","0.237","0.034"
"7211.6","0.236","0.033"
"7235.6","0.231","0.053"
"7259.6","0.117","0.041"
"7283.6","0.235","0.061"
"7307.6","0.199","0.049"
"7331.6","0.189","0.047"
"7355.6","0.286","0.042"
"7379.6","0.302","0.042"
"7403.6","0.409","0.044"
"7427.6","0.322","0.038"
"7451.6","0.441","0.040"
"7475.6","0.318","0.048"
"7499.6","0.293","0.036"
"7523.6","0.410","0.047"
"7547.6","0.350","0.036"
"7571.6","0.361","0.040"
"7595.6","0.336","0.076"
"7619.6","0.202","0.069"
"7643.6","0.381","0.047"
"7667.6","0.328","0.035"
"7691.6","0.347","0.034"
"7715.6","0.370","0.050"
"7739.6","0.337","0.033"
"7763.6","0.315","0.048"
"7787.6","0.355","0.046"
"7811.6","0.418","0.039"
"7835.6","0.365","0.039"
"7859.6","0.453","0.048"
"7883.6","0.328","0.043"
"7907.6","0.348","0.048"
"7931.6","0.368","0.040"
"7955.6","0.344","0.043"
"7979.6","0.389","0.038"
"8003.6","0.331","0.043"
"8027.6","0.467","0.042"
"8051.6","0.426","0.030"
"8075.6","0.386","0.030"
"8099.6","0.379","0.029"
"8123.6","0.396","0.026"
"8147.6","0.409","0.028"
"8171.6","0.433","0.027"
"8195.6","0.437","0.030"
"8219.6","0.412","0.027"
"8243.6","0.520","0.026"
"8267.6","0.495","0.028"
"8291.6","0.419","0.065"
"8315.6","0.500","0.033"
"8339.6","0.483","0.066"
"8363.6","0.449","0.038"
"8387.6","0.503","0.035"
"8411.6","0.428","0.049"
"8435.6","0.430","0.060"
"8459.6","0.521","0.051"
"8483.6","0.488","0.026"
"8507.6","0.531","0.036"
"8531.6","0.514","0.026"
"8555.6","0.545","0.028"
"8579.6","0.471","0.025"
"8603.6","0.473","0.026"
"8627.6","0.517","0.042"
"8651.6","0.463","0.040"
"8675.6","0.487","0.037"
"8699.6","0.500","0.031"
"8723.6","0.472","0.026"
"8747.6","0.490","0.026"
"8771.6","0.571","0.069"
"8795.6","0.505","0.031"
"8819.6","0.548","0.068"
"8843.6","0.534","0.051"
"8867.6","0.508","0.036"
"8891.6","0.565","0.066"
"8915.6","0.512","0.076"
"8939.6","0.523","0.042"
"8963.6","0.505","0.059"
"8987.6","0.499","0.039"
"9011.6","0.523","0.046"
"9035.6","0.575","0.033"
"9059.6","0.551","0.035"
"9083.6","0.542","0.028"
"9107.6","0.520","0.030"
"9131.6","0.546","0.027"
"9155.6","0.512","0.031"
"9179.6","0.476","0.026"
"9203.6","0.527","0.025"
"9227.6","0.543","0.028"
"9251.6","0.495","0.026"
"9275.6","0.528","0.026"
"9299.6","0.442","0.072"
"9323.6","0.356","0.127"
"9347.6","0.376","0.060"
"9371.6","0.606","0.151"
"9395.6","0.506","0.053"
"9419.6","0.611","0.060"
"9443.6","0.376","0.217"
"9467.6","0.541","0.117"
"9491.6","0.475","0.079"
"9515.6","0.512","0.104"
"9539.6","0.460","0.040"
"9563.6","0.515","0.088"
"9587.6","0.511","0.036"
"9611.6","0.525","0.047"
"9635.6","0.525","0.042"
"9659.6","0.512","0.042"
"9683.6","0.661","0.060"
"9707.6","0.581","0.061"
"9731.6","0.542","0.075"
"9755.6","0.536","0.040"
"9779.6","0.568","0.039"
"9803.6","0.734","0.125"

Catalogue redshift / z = 0.84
